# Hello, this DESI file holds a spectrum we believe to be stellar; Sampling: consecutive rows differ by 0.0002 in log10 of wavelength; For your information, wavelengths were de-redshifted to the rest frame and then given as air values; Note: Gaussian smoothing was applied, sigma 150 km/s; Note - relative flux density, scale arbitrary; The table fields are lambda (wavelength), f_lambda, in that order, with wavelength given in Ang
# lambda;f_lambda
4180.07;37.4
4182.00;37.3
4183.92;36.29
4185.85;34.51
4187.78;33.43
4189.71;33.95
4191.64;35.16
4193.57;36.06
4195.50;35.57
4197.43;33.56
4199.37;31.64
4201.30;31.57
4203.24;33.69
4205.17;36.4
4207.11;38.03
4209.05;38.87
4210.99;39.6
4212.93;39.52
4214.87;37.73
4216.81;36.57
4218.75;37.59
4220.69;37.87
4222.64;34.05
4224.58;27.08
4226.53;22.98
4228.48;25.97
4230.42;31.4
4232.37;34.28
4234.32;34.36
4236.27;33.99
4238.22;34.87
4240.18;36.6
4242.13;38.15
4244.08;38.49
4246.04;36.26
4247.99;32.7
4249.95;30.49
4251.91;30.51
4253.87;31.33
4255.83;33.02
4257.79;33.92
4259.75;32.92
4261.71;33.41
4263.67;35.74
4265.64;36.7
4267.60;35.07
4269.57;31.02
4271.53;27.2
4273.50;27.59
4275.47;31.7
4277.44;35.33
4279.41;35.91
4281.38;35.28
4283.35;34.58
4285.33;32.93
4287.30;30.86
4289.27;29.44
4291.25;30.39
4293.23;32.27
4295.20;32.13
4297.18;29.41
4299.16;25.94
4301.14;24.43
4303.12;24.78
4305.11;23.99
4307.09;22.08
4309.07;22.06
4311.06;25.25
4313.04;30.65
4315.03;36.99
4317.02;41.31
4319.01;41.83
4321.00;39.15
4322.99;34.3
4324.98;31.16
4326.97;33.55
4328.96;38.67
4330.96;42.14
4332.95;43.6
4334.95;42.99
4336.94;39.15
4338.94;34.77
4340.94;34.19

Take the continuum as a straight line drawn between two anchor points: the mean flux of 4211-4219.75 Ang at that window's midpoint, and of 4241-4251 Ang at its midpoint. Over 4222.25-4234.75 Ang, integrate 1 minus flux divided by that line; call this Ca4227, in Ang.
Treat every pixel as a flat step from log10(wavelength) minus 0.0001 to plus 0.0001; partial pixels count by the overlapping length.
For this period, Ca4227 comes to 2.4 Ang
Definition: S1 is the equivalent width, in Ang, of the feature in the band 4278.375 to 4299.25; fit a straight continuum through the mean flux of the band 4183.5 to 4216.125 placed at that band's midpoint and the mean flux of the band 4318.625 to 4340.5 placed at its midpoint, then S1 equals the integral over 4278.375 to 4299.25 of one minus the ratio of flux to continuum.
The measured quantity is 3.0 Ang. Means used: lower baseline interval 35.6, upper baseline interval 38.1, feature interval 32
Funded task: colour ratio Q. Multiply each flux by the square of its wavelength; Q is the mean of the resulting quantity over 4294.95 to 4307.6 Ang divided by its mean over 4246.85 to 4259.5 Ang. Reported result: 0.82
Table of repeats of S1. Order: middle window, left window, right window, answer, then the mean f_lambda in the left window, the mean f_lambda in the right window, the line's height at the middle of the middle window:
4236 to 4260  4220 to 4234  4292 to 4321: -2.98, 30.5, 29.8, 30.4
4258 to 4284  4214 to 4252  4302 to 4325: -0.66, 33.7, 31.1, 32.4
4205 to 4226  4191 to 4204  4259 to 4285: -1.66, 33.9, 33.3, 33.7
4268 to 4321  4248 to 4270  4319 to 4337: 7.45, 33.1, 38.5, 35.9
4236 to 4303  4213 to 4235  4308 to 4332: 2.47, 33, 34.7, 33.8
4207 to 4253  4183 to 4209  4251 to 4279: -0.98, 34.7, 32.6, 33.7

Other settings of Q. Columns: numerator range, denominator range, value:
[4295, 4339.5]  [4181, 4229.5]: 1.01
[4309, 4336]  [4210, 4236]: 1.13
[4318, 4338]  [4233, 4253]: 1.16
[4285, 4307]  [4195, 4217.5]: 0.82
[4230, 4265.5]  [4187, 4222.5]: 0.97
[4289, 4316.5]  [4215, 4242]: 0.87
